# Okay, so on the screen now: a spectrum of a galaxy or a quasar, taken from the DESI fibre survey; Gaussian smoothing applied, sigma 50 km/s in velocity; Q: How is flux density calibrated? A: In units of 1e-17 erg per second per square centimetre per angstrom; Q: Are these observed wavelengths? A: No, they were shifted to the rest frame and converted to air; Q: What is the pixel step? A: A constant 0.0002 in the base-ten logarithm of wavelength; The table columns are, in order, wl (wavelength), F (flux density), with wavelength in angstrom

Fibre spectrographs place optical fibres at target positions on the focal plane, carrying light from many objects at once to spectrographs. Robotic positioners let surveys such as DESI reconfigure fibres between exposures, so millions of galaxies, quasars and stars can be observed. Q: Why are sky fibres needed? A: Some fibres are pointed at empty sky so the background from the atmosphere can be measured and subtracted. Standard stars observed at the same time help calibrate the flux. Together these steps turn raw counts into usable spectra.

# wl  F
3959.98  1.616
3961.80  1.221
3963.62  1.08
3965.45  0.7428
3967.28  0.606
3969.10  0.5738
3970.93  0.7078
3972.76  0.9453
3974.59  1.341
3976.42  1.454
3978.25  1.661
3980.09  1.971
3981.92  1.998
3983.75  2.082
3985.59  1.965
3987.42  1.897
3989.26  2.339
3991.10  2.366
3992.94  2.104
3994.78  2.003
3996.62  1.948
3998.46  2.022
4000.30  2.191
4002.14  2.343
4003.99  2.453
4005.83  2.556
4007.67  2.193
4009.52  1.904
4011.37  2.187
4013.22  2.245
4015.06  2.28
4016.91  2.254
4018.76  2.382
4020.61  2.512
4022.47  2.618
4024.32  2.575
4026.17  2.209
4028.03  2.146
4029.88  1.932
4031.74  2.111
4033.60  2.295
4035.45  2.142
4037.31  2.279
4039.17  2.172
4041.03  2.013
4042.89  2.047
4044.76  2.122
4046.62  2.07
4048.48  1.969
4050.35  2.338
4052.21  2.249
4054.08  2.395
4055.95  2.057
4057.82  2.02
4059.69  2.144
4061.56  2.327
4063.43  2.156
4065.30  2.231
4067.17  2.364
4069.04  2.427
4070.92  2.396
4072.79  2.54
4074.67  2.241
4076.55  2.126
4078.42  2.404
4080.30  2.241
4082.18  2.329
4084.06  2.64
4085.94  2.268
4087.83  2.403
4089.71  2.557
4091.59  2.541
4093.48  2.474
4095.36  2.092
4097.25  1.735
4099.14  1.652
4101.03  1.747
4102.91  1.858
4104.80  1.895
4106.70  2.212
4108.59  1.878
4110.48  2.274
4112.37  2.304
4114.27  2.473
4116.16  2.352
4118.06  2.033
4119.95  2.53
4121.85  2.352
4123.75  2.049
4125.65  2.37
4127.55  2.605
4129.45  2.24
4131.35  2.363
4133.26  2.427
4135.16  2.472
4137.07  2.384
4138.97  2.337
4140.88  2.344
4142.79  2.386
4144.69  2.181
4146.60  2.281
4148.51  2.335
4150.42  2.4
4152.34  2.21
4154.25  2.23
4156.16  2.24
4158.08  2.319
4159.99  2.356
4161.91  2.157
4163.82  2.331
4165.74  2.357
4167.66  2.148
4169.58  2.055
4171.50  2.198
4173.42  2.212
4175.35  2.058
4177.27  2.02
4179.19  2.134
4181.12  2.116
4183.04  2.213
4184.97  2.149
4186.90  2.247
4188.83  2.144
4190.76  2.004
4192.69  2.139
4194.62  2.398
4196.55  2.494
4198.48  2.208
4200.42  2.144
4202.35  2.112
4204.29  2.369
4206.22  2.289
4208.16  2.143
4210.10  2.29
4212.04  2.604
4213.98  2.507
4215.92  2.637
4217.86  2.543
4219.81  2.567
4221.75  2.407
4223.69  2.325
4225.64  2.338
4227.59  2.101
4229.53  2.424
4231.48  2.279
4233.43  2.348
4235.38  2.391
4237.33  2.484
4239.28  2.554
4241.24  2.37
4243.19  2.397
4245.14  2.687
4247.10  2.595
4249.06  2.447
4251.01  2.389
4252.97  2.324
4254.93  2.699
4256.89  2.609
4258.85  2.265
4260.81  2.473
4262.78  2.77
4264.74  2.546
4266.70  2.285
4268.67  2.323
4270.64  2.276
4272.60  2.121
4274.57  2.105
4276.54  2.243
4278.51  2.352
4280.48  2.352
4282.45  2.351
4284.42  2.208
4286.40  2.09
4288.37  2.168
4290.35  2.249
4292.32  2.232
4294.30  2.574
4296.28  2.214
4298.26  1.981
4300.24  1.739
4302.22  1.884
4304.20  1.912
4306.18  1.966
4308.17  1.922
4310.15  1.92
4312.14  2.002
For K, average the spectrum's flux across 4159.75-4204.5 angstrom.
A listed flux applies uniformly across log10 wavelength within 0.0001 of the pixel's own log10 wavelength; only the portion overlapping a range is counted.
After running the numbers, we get 2.19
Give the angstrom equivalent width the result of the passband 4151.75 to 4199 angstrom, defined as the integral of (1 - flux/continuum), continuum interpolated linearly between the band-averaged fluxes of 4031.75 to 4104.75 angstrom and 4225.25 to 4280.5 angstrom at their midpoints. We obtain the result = 2.3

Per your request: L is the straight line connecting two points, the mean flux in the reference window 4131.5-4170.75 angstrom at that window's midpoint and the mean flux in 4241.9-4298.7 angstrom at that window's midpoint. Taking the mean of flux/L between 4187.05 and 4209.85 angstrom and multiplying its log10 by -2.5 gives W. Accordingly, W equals 0.05 mag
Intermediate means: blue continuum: 2.3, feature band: 2.23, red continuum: 2.36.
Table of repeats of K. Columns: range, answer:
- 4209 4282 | 2.42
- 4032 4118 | 2.21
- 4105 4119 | 2.2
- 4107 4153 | 2.32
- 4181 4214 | 2.25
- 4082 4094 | 2.47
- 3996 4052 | 2.22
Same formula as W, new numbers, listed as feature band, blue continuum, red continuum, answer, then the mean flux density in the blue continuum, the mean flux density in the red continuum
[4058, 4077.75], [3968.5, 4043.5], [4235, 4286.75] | -0.078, 2.04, 2.4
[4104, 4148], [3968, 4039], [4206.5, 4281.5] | -0.034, 2.03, 2.41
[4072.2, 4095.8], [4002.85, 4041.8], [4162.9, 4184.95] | -0.073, 2.26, 2.17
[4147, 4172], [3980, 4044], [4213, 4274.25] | 0.041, 2.2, 2.43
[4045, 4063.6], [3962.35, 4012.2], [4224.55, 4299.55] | -0.141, 1.76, 2.36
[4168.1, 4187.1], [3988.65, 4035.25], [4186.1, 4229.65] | 0.085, 2.24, 2.32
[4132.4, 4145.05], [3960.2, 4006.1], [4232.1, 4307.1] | -0.169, 1.69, 2.31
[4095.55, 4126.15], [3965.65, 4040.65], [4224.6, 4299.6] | 0.020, 1.99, 2.35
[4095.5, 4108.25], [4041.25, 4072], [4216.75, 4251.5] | 0.209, 2.2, 2.43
